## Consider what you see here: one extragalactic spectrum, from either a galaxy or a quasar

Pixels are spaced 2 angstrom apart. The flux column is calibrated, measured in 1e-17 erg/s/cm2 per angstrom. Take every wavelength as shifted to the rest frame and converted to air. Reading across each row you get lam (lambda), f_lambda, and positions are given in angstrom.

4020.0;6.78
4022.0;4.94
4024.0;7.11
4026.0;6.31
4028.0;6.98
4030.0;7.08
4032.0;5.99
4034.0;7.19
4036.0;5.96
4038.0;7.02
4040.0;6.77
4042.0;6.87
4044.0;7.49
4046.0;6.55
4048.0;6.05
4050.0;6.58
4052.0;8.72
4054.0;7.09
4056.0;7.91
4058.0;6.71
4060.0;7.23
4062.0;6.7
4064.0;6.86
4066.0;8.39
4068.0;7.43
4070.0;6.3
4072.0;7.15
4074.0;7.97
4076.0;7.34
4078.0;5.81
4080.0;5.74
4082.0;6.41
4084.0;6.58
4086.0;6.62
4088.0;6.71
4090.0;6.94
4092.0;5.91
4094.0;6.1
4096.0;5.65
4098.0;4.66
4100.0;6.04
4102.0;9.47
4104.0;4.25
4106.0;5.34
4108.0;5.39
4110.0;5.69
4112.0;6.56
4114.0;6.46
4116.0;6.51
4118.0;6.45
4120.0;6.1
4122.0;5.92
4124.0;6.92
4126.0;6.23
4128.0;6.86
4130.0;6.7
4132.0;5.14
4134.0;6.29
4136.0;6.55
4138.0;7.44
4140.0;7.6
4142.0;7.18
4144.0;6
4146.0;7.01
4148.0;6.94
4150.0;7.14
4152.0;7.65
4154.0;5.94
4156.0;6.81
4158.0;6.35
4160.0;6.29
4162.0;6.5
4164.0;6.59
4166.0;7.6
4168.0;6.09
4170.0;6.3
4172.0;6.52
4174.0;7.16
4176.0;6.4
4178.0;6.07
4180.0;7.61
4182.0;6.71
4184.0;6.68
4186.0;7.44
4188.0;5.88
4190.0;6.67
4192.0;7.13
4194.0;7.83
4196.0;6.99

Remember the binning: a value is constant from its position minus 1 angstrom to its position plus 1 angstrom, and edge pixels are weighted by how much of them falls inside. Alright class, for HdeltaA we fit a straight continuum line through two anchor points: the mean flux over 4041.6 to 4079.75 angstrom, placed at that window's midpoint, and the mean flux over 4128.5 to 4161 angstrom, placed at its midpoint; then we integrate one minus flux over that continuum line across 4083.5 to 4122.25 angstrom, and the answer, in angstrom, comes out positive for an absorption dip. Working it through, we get 4.1 angstrom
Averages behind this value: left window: 7.09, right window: 6.69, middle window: 6.17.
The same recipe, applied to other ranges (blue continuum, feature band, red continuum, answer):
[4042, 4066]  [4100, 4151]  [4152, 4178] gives 2.2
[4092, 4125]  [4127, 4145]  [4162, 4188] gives -0.8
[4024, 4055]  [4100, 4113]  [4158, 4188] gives 1.3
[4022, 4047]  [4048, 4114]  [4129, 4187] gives 0.8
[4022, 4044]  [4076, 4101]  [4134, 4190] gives 2.1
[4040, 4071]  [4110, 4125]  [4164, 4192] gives 1.2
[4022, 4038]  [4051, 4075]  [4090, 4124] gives -3.8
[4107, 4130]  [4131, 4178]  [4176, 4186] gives -0.5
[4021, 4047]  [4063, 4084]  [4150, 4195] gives -0.8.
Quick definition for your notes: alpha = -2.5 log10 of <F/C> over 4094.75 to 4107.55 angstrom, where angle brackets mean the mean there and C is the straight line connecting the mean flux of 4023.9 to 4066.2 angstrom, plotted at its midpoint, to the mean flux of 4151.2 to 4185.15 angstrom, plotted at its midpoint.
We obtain 0.16 mag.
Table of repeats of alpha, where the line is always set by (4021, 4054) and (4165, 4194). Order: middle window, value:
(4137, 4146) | -0.045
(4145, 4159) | -0.011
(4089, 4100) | 0.152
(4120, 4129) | 0.052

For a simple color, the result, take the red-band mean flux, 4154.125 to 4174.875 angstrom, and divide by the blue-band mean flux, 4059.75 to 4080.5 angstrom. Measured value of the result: 0.94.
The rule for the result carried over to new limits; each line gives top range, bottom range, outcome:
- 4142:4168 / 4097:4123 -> 1.11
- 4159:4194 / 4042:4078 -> 0.94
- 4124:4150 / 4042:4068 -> 0.93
